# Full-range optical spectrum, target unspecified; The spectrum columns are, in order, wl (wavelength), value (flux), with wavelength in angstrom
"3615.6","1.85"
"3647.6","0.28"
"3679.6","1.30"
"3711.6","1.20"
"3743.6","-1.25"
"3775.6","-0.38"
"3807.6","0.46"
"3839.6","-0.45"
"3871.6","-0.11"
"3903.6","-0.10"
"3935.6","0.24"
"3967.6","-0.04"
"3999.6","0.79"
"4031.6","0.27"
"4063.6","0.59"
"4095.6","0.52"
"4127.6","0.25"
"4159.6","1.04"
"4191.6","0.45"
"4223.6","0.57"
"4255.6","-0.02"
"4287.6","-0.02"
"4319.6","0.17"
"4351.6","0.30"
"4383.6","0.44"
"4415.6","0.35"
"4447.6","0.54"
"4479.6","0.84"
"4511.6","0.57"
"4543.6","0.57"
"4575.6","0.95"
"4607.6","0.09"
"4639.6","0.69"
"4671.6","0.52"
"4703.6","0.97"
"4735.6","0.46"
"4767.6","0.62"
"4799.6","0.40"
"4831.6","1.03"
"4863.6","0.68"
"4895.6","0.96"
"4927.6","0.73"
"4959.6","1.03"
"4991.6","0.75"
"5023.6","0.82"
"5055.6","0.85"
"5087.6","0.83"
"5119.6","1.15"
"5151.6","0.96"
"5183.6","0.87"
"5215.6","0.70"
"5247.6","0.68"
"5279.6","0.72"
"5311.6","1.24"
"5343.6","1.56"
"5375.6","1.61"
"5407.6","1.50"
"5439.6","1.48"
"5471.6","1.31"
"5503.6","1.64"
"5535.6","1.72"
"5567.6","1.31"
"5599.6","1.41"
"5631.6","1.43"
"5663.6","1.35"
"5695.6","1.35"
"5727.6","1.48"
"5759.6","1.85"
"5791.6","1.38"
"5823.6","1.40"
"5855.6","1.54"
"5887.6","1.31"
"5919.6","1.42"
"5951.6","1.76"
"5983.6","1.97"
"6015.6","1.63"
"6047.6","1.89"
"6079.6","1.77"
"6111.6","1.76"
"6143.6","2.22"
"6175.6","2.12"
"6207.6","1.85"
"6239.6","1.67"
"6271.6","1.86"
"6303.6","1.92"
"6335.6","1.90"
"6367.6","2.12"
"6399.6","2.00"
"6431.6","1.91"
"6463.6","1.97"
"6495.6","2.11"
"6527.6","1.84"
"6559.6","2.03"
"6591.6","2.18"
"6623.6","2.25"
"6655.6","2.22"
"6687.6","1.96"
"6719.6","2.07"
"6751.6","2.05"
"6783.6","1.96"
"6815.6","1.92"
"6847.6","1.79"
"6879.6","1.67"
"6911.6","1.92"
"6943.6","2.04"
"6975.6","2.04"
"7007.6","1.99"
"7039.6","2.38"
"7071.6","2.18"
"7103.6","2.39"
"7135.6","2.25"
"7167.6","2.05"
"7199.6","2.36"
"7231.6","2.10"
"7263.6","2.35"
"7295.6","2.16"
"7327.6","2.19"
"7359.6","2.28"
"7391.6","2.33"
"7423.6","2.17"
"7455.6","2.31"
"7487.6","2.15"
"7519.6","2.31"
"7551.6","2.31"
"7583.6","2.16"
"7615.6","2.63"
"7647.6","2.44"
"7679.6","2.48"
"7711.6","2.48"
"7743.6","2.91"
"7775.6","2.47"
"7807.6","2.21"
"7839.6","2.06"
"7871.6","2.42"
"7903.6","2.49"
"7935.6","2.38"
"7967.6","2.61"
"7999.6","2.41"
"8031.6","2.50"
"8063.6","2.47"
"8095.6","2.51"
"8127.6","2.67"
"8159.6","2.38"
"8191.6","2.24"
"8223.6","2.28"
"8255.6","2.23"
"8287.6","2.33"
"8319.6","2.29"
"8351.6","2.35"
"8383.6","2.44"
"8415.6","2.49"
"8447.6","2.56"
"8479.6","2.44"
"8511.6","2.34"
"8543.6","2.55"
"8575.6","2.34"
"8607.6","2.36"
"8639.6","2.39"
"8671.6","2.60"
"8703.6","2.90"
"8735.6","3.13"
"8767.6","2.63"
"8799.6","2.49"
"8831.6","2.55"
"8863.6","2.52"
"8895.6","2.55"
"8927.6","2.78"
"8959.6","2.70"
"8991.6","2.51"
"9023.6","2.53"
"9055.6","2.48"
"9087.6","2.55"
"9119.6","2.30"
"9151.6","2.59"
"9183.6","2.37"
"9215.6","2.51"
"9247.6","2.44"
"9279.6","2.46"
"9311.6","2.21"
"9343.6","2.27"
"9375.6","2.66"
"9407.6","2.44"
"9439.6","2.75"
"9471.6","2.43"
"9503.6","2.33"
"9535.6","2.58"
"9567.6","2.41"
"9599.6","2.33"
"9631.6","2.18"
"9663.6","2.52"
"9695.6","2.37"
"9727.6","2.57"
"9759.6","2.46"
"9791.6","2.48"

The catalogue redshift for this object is 0.328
